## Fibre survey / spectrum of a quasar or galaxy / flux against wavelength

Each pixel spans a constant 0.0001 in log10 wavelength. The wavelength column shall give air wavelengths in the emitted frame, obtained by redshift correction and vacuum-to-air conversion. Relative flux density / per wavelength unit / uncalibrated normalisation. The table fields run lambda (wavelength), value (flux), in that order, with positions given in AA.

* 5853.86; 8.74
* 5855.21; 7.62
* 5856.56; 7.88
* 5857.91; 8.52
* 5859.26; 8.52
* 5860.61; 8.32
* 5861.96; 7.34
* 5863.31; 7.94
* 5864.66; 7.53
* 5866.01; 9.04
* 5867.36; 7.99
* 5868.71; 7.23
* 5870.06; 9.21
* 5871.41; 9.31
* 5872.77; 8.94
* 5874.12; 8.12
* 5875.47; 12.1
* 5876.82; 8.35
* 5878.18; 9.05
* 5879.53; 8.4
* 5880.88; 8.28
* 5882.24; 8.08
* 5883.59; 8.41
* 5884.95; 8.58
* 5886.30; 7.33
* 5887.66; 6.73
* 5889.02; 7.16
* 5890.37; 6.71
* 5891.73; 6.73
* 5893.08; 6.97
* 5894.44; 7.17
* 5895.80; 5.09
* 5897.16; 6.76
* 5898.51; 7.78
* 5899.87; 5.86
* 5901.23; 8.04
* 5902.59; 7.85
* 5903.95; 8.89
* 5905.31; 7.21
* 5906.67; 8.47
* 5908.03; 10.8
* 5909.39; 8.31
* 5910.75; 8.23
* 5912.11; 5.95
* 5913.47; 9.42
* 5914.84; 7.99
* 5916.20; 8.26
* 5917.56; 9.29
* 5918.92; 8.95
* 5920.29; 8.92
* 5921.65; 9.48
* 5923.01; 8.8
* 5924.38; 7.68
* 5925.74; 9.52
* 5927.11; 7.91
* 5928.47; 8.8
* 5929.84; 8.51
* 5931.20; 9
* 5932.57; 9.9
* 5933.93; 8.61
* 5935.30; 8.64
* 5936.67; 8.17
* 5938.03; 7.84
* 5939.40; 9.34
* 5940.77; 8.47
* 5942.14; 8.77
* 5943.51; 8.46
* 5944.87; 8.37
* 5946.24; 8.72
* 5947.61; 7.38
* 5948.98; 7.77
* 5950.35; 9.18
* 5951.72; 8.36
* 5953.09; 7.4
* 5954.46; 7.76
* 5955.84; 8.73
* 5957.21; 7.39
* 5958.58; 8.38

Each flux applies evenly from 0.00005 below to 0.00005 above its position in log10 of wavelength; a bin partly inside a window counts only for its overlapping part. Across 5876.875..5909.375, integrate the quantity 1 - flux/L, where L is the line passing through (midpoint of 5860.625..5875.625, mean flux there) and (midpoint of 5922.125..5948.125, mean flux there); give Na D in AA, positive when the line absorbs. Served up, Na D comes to 3.16 AA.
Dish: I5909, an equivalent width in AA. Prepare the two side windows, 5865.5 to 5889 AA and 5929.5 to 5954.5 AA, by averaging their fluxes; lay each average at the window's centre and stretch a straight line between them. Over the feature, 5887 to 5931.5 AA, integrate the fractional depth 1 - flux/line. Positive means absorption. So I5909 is 2.7 AA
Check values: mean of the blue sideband 8.49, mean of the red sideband 8.47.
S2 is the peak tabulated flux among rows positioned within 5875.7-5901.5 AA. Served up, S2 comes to 9.05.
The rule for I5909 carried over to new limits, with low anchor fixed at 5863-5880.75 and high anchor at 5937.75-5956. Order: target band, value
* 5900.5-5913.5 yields 0.42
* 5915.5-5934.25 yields -0.89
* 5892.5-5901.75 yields 1.93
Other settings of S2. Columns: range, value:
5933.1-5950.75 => 9.34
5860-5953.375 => 12.1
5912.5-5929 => 9.52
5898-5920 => 10.8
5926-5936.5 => 9.9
